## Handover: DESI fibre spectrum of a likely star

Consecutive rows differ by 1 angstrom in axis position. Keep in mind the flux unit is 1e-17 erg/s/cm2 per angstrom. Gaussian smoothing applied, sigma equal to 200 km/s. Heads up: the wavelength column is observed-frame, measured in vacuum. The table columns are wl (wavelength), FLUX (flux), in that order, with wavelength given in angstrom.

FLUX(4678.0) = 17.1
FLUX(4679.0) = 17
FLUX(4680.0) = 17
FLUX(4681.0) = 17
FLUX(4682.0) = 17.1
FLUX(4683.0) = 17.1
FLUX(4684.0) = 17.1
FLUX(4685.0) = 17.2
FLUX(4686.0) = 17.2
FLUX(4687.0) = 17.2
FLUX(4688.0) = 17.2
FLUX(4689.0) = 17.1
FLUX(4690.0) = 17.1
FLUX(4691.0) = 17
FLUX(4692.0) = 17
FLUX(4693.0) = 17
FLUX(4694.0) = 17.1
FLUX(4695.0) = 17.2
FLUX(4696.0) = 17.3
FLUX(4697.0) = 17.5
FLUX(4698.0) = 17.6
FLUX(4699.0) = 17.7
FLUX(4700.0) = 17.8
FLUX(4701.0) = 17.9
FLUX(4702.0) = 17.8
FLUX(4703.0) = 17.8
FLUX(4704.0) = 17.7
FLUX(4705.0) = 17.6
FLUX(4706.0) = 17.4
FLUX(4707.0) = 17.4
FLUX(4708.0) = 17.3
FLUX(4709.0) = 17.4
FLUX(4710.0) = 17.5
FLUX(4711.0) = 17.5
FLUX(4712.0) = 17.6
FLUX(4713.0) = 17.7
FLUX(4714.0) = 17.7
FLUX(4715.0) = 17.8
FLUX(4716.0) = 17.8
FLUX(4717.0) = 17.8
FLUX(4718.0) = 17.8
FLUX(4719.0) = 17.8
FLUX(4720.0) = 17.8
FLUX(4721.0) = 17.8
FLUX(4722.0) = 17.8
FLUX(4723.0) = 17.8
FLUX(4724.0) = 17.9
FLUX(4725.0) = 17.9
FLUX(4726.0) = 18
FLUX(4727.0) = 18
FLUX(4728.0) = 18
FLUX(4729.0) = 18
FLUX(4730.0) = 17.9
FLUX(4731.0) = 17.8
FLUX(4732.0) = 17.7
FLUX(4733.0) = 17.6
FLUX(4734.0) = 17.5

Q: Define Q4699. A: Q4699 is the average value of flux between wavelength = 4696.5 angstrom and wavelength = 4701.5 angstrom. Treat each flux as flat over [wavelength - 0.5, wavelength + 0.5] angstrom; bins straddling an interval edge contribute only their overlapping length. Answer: 17.7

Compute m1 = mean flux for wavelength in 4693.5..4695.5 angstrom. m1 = 17.1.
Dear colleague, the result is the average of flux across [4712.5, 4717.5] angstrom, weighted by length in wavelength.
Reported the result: 17.8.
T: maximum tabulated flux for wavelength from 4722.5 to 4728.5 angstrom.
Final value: 18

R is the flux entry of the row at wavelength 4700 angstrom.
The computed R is 17.8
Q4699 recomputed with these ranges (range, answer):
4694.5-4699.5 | 17.5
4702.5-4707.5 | 17.6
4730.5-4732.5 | 17.8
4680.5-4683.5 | 17.1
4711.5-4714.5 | 17.7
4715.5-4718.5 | 17.8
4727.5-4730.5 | 18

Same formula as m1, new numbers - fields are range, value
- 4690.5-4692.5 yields 17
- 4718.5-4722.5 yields 17.8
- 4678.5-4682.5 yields 17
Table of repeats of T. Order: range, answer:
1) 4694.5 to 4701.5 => 17.9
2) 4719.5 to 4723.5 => 17.8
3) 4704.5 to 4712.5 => 17.6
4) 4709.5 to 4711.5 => 17.5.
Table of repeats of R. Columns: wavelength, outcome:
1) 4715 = 17.8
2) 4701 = 17.9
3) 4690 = 17.1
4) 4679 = 17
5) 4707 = 17.4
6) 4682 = 17.1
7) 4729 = 18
